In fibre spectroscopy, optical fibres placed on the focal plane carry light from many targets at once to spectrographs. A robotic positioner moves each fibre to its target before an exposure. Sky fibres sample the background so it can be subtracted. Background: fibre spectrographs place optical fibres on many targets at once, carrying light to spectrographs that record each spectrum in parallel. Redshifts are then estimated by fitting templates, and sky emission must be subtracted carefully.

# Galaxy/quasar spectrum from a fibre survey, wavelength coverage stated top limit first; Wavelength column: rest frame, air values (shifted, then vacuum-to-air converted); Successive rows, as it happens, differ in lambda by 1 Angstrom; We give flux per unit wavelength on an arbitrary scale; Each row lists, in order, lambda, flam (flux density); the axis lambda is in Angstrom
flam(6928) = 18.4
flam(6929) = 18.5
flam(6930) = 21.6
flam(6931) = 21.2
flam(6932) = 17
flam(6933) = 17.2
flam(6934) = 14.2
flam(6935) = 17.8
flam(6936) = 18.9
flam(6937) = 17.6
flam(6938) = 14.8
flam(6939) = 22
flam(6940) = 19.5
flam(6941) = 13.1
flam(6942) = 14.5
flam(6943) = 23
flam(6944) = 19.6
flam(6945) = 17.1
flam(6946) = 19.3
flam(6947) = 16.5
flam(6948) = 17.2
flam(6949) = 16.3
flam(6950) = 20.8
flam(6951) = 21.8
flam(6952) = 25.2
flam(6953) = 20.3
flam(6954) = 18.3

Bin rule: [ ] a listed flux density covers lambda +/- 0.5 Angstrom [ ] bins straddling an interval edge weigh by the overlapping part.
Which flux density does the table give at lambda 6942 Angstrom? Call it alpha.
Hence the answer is 14.5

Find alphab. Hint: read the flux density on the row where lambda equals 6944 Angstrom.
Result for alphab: 19.6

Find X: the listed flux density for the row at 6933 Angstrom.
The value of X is 17.2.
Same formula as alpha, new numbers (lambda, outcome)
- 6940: 19.5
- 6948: 17.2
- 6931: 21.2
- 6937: 17.6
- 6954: 18.3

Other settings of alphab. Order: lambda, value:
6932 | 17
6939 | 22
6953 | 20.3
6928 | 18.4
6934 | 14.2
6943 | 23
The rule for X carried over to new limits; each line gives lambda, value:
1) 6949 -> 16.3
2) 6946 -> 19.3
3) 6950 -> 20.8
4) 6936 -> 18.9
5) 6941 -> 13.1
